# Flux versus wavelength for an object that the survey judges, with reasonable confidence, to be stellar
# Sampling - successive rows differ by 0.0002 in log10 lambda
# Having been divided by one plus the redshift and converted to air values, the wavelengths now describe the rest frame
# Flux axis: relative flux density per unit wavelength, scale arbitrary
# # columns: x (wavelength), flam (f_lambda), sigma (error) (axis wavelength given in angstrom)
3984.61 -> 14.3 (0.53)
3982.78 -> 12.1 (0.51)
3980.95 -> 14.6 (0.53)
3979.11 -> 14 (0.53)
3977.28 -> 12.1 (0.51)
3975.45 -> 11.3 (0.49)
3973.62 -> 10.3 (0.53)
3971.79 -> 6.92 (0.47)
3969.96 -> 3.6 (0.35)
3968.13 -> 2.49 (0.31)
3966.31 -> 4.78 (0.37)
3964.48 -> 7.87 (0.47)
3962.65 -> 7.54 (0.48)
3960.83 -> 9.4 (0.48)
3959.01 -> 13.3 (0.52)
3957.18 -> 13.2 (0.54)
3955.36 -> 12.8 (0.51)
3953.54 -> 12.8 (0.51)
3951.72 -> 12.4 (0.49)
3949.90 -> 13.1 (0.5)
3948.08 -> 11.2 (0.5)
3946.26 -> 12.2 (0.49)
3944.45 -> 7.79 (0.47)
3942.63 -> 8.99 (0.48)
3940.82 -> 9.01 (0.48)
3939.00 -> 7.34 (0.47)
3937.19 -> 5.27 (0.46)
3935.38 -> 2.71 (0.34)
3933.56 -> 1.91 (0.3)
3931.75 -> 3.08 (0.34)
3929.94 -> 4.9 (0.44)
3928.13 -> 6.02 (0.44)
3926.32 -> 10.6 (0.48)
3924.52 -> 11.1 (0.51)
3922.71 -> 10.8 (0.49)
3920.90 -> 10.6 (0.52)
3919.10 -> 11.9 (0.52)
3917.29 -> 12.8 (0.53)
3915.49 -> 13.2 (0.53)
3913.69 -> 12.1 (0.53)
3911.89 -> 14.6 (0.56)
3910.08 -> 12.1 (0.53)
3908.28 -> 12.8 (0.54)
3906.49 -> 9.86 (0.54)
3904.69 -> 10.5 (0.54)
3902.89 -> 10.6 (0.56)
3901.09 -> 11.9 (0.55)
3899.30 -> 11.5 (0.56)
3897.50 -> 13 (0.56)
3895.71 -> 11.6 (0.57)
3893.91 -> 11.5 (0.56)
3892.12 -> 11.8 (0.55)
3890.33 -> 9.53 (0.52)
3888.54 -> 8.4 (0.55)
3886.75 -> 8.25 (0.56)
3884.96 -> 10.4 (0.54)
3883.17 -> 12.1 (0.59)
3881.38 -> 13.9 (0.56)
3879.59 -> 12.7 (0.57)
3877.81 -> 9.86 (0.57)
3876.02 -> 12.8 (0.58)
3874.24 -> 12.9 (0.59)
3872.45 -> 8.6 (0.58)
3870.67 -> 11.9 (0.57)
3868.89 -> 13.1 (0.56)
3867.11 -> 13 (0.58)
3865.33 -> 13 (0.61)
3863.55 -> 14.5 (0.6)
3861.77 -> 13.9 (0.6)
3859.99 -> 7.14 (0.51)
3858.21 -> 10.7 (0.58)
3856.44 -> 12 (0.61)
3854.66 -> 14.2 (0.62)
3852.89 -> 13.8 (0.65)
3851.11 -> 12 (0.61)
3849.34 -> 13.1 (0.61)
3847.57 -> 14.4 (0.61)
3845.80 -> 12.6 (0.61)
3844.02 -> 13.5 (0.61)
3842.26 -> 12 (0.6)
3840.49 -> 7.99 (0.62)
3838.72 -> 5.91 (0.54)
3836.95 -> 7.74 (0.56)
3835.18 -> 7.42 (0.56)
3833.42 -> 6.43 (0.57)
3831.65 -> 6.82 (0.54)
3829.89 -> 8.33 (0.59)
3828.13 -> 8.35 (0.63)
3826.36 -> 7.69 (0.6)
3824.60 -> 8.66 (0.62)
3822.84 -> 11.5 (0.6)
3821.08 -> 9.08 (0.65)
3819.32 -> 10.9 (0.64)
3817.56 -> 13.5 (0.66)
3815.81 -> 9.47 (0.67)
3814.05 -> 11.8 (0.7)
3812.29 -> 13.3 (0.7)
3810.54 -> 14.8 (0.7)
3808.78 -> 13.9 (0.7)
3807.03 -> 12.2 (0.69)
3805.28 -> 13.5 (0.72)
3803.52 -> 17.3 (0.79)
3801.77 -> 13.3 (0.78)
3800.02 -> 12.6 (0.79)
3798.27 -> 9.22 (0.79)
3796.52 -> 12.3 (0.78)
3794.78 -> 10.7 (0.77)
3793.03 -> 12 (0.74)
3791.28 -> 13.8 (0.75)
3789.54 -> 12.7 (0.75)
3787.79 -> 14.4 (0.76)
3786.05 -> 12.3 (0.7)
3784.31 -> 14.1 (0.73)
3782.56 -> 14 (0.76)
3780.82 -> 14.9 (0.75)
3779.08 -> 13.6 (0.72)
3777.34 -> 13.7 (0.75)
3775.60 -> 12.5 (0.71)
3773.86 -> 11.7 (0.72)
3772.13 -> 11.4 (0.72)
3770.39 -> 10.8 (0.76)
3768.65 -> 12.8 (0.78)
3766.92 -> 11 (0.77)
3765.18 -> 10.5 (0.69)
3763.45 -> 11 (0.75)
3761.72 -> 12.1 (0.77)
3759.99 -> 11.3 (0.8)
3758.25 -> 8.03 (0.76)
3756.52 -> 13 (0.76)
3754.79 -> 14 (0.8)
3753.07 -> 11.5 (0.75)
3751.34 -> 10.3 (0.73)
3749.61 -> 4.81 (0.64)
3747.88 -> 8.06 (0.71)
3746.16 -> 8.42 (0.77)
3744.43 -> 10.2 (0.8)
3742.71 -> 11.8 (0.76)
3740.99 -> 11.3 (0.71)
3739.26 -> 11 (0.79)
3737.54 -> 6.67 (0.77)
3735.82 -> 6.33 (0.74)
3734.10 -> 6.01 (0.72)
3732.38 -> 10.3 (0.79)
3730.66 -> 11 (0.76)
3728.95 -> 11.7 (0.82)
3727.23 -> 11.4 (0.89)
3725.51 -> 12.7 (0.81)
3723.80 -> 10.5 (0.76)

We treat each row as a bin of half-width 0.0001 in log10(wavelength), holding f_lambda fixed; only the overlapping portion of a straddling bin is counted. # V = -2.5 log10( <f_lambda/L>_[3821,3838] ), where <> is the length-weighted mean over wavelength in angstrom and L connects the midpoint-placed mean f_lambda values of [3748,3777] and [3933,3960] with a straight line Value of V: 0.28 mag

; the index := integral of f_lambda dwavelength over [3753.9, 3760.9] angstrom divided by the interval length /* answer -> 11.6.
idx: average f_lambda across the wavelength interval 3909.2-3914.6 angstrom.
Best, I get 12.9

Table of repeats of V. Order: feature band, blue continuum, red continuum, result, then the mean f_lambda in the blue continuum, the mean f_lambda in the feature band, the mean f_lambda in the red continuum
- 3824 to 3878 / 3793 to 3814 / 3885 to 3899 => 0.077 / 12.9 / 10.8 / 10.6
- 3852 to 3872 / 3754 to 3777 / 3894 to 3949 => -0.185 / 11.6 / 12.4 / 9.75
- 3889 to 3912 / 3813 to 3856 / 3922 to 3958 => -0.217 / 10.3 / 11.5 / 8.85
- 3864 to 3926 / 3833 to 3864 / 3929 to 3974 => -0.190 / 11.1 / 11.6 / 8.17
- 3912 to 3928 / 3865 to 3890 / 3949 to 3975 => -0.112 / 11.4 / 11.5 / 9.35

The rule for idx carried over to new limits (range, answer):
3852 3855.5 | 14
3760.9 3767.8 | 11.2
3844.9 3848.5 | 13.5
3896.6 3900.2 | 12.3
